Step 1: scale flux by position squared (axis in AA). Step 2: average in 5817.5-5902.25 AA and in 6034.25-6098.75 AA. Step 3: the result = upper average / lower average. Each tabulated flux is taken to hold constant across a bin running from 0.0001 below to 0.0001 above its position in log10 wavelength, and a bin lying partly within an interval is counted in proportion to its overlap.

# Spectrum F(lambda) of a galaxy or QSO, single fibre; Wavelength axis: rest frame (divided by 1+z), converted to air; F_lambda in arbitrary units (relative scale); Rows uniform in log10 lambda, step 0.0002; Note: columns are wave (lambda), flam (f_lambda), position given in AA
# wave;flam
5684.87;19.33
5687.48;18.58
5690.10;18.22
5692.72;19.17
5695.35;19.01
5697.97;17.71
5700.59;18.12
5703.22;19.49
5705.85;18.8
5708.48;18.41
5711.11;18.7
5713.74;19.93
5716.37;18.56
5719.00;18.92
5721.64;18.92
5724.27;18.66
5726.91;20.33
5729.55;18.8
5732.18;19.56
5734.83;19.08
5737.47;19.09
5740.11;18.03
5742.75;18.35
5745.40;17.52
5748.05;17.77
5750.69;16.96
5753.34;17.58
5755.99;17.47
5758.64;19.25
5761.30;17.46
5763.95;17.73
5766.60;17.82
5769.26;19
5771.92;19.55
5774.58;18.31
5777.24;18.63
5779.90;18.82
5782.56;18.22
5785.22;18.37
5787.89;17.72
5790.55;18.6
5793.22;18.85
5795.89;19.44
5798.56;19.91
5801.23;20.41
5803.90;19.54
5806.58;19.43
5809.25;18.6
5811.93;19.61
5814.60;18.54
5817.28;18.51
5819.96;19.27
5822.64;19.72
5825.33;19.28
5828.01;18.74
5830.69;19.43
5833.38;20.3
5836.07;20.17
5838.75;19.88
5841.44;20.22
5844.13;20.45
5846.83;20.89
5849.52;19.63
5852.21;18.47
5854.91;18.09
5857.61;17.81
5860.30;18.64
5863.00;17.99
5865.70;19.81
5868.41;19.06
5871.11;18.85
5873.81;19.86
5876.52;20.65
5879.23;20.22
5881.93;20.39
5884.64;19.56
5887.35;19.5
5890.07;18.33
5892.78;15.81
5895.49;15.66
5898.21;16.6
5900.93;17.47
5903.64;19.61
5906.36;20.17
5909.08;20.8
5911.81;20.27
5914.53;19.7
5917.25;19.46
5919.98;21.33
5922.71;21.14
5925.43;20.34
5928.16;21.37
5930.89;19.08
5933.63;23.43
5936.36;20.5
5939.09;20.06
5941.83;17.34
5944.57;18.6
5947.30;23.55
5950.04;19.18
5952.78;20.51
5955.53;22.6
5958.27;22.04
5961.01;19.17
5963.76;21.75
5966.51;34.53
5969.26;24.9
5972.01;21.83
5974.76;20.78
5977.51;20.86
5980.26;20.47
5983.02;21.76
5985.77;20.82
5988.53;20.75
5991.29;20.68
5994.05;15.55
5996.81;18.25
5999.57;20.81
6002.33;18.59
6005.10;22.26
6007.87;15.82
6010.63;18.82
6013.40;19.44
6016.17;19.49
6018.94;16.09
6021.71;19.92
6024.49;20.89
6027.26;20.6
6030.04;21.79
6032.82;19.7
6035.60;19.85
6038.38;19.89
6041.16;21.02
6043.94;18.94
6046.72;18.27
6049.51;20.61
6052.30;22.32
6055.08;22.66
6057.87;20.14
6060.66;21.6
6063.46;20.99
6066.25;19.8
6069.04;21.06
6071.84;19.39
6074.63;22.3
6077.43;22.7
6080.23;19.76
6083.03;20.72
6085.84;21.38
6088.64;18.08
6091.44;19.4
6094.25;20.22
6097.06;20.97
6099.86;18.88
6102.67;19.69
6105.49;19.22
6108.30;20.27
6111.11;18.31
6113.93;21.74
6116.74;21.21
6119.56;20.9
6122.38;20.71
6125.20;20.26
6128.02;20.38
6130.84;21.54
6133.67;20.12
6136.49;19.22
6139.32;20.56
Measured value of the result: 1.2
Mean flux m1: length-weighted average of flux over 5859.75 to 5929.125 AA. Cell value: 19.3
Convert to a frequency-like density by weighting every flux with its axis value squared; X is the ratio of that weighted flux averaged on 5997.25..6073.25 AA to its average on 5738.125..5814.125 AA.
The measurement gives 1.2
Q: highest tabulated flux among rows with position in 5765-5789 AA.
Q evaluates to 19.55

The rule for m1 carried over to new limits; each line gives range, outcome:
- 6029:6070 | 20.6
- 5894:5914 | 18.7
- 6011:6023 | 18.7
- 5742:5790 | 18.1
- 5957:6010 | 21.1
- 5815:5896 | 19.2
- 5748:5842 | 18.9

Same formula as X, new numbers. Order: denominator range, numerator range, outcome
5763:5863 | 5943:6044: 1.15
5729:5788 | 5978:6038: 1.17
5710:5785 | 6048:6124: 1.24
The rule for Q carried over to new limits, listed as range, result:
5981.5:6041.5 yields 22.26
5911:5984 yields 34.53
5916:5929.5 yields 21.37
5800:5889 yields 20.89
